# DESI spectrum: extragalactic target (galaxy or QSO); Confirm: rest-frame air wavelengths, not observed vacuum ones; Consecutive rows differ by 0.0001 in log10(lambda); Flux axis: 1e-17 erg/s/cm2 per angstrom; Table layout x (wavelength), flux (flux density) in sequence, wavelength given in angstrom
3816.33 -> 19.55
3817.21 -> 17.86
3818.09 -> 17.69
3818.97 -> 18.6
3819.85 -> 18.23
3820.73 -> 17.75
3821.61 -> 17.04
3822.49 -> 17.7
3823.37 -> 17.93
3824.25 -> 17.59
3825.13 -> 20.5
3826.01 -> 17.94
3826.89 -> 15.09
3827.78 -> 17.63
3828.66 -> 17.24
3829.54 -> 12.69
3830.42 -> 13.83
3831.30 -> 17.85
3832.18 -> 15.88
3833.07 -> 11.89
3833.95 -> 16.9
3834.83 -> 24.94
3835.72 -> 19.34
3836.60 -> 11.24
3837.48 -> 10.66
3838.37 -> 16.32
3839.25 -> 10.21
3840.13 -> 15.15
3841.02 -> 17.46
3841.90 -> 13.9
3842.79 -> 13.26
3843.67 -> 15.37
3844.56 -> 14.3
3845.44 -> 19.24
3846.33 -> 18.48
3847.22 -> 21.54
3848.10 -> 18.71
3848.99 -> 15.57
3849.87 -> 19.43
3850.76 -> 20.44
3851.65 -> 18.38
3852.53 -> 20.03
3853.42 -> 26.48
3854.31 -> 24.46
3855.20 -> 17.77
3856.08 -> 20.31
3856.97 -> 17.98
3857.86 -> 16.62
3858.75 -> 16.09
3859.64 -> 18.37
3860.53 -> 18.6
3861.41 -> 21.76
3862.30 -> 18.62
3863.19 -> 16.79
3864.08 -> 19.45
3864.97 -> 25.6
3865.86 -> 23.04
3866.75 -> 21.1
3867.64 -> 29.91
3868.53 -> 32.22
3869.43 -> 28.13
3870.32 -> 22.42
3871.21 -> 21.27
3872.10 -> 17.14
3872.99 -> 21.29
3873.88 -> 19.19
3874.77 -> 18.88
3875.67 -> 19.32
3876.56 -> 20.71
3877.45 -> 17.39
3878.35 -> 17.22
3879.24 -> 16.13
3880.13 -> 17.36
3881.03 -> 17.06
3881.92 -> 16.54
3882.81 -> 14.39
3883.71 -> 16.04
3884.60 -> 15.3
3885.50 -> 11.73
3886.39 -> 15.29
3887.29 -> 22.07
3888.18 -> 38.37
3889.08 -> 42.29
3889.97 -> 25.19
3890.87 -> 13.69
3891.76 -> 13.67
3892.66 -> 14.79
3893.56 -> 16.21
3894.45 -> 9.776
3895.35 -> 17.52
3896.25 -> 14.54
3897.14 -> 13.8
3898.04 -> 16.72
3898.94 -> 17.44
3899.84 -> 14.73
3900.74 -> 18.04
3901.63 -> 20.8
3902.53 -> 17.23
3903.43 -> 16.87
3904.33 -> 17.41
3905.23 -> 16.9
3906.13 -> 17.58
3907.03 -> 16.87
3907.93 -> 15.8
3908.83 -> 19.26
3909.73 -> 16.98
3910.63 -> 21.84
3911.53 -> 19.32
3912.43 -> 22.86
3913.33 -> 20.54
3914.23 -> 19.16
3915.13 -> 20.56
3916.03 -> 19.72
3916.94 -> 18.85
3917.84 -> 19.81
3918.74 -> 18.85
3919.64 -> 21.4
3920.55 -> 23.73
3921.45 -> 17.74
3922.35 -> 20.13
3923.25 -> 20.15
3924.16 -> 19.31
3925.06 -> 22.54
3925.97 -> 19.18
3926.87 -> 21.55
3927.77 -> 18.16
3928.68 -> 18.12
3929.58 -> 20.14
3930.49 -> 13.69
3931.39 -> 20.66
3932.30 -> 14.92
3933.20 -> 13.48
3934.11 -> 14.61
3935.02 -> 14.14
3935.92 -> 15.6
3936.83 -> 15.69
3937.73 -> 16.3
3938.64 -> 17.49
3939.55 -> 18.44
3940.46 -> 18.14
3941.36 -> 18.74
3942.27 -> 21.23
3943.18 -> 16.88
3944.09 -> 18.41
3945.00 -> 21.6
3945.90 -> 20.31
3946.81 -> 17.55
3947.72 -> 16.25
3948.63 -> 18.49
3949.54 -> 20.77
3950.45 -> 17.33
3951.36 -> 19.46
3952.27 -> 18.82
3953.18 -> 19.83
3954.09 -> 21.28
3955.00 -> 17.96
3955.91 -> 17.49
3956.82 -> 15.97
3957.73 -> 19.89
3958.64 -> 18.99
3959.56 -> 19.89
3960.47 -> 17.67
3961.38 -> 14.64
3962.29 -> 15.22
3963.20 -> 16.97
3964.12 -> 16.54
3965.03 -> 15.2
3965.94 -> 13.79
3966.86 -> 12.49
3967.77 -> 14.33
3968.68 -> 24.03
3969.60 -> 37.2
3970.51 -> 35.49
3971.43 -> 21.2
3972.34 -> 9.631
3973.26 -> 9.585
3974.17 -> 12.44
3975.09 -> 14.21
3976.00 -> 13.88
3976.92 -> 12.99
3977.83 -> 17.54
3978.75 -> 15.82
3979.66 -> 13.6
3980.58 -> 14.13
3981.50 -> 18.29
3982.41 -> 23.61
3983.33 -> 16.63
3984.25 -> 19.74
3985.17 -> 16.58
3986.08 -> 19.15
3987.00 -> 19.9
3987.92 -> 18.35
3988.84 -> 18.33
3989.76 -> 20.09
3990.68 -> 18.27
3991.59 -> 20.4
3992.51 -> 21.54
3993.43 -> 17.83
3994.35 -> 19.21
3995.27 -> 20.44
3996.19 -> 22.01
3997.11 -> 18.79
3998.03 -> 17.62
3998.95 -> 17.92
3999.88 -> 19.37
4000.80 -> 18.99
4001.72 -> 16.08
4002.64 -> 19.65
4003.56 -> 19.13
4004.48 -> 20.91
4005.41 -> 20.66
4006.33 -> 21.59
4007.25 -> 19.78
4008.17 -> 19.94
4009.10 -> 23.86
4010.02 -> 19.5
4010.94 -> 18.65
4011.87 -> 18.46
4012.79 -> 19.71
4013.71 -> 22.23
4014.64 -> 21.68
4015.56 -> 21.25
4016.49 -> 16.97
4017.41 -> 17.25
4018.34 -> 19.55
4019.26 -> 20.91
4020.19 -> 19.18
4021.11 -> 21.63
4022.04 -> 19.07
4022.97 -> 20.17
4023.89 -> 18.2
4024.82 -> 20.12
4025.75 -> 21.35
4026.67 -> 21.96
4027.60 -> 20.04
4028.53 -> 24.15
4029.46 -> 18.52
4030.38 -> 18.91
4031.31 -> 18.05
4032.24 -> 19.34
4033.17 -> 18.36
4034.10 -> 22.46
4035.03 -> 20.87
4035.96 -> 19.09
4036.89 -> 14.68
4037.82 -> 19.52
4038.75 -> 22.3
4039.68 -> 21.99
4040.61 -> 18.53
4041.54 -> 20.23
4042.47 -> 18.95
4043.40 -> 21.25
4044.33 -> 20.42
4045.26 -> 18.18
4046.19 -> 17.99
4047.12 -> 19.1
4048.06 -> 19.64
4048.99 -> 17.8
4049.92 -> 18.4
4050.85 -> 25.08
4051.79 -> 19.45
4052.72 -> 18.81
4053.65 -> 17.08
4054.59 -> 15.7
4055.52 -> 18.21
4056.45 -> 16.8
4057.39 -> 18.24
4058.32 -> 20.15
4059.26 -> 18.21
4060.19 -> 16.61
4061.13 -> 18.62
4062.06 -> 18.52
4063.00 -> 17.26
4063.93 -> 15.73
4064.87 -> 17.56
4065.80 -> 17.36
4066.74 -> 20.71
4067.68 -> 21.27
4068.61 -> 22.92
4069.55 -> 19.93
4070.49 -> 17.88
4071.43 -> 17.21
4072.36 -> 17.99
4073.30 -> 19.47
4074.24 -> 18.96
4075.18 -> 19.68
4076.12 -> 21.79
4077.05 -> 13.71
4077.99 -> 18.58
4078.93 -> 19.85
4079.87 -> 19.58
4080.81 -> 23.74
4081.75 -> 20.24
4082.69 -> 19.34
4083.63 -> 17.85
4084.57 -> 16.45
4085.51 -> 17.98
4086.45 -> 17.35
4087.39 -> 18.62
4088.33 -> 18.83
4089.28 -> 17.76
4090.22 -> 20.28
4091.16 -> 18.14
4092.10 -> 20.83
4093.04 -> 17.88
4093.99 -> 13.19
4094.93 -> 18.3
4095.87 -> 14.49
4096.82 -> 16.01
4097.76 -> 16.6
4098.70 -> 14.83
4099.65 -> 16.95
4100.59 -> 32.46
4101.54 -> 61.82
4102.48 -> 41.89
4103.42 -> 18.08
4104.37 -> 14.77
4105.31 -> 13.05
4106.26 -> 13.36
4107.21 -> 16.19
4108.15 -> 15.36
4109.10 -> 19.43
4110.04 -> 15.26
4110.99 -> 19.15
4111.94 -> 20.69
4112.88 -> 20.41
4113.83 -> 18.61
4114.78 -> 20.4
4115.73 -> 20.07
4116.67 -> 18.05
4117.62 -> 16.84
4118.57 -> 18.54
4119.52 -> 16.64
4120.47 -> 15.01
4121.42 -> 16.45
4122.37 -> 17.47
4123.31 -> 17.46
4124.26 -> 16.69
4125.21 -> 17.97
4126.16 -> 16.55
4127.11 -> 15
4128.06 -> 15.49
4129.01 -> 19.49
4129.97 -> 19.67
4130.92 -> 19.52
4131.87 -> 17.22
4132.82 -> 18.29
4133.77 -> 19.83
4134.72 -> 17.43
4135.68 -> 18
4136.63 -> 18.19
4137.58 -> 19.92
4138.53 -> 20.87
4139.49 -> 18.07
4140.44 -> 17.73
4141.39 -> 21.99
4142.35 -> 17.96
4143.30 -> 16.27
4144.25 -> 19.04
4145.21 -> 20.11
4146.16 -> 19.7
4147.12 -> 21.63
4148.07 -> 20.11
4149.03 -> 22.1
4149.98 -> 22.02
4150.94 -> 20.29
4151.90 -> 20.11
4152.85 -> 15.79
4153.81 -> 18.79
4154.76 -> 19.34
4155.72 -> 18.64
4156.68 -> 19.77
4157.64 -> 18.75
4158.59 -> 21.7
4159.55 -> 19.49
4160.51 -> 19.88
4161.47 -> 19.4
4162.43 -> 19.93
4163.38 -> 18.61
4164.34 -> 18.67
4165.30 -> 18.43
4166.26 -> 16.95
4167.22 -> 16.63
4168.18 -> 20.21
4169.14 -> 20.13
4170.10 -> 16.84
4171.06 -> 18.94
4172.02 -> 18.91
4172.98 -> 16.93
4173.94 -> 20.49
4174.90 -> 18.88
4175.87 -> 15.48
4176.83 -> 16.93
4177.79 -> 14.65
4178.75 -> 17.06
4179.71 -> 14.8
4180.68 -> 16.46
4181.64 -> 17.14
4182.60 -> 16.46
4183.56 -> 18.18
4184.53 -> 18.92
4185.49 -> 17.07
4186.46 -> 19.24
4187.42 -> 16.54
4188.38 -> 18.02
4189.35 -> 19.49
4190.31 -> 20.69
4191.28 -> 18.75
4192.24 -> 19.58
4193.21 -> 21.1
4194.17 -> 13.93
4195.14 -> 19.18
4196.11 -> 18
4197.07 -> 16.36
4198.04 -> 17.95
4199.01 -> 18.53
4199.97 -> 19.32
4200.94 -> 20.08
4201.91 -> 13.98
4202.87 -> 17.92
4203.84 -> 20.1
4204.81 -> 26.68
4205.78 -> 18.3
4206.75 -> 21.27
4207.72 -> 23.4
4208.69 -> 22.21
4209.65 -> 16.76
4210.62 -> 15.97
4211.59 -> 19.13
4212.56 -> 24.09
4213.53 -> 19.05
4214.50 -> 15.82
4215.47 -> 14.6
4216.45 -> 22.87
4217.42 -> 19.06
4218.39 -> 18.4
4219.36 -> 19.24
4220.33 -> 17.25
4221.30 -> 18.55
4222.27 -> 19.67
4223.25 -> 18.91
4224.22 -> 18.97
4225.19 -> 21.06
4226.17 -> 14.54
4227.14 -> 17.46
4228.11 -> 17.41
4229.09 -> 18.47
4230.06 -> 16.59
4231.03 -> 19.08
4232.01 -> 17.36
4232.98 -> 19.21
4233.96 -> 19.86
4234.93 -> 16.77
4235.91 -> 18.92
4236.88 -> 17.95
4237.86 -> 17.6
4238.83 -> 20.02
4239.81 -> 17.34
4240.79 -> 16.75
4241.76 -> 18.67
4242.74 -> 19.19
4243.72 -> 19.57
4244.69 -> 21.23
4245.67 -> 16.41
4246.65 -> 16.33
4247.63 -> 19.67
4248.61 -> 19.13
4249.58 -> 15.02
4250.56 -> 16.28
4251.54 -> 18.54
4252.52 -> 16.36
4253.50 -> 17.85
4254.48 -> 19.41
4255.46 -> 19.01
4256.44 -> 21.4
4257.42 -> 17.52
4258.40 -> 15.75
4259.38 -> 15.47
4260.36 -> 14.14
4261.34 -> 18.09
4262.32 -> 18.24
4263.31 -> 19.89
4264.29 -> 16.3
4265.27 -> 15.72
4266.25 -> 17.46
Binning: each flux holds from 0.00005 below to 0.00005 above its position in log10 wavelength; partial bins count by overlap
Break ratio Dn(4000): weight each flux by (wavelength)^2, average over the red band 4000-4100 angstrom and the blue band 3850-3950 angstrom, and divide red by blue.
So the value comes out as 1.1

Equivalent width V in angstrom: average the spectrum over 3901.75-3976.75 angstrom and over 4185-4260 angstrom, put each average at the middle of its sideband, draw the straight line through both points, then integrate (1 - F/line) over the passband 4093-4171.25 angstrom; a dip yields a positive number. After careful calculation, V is -3.0 angstrom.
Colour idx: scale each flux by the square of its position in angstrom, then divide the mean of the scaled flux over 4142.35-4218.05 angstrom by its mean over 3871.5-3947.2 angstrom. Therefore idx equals 1.2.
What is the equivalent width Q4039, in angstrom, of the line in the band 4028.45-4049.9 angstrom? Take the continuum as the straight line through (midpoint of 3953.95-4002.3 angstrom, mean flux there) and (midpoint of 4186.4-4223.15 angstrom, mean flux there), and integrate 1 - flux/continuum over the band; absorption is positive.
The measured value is -1.3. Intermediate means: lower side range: 18.1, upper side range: 19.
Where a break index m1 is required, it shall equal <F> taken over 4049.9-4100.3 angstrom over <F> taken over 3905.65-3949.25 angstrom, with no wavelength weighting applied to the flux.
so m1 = 0.99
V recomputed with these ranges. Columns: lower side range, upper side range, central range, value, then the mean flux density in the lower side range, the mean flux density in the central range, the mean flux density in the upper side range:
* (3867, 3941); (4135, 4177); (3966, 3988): 1.2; 18.9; 17.9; 19.1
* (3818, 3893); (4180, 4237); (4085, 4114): -2.1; 18.7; 20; 18.6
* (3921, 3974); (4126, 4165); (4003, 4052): -3.6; 18.3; 19.9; 19.1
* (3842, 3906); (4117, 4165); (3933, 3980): 3.3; 19.1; 17.6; 18.7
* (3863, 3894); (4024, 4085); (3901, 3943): 3.5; 20.5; 18.5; 19.2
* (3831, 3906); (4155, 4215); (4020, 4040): -1.5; 18.6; 20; 18.6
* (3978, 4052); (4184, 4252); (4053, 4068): 1.0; 19.5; 18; 18.6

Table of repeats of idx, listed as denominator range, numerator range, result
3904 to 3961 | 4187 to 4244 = 1.16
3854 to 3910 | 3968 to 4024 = 1.06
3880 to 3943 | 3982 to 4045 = 1.13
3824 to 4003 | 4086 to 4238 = 1.16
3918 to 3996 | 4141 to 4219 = 1.15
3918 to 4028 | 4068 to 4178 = 1.10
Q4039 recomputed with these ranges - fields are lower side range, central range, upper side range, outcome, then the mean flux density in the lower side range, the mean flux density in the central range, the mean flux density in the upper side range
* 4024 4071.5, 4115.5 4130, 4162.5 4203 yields 1.0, 19.2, 17.2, 17.9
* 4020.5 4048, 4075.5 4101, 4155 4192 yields 0.9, 19.8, 18.6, 18.3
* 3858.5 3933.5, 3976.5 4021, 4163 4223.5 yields -0.2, 19.2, 19.1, 18.5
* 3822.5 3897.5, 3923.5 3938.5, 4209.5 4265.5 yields 0.8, 18.5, 17.4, 18.1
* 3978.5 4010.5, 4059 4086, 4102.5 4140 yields -0.6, 19.1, 18.8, 18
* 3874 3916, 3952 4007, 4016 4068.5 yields 1.5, 18.3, 18.3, 19.2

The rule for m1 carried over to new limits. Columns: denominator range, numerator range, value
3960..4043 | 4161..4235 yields 0.97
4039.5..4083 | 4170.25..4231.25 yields 0.97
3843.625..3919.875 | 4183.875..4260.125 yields 0.96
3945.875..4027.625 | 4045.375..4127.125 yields 1.01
